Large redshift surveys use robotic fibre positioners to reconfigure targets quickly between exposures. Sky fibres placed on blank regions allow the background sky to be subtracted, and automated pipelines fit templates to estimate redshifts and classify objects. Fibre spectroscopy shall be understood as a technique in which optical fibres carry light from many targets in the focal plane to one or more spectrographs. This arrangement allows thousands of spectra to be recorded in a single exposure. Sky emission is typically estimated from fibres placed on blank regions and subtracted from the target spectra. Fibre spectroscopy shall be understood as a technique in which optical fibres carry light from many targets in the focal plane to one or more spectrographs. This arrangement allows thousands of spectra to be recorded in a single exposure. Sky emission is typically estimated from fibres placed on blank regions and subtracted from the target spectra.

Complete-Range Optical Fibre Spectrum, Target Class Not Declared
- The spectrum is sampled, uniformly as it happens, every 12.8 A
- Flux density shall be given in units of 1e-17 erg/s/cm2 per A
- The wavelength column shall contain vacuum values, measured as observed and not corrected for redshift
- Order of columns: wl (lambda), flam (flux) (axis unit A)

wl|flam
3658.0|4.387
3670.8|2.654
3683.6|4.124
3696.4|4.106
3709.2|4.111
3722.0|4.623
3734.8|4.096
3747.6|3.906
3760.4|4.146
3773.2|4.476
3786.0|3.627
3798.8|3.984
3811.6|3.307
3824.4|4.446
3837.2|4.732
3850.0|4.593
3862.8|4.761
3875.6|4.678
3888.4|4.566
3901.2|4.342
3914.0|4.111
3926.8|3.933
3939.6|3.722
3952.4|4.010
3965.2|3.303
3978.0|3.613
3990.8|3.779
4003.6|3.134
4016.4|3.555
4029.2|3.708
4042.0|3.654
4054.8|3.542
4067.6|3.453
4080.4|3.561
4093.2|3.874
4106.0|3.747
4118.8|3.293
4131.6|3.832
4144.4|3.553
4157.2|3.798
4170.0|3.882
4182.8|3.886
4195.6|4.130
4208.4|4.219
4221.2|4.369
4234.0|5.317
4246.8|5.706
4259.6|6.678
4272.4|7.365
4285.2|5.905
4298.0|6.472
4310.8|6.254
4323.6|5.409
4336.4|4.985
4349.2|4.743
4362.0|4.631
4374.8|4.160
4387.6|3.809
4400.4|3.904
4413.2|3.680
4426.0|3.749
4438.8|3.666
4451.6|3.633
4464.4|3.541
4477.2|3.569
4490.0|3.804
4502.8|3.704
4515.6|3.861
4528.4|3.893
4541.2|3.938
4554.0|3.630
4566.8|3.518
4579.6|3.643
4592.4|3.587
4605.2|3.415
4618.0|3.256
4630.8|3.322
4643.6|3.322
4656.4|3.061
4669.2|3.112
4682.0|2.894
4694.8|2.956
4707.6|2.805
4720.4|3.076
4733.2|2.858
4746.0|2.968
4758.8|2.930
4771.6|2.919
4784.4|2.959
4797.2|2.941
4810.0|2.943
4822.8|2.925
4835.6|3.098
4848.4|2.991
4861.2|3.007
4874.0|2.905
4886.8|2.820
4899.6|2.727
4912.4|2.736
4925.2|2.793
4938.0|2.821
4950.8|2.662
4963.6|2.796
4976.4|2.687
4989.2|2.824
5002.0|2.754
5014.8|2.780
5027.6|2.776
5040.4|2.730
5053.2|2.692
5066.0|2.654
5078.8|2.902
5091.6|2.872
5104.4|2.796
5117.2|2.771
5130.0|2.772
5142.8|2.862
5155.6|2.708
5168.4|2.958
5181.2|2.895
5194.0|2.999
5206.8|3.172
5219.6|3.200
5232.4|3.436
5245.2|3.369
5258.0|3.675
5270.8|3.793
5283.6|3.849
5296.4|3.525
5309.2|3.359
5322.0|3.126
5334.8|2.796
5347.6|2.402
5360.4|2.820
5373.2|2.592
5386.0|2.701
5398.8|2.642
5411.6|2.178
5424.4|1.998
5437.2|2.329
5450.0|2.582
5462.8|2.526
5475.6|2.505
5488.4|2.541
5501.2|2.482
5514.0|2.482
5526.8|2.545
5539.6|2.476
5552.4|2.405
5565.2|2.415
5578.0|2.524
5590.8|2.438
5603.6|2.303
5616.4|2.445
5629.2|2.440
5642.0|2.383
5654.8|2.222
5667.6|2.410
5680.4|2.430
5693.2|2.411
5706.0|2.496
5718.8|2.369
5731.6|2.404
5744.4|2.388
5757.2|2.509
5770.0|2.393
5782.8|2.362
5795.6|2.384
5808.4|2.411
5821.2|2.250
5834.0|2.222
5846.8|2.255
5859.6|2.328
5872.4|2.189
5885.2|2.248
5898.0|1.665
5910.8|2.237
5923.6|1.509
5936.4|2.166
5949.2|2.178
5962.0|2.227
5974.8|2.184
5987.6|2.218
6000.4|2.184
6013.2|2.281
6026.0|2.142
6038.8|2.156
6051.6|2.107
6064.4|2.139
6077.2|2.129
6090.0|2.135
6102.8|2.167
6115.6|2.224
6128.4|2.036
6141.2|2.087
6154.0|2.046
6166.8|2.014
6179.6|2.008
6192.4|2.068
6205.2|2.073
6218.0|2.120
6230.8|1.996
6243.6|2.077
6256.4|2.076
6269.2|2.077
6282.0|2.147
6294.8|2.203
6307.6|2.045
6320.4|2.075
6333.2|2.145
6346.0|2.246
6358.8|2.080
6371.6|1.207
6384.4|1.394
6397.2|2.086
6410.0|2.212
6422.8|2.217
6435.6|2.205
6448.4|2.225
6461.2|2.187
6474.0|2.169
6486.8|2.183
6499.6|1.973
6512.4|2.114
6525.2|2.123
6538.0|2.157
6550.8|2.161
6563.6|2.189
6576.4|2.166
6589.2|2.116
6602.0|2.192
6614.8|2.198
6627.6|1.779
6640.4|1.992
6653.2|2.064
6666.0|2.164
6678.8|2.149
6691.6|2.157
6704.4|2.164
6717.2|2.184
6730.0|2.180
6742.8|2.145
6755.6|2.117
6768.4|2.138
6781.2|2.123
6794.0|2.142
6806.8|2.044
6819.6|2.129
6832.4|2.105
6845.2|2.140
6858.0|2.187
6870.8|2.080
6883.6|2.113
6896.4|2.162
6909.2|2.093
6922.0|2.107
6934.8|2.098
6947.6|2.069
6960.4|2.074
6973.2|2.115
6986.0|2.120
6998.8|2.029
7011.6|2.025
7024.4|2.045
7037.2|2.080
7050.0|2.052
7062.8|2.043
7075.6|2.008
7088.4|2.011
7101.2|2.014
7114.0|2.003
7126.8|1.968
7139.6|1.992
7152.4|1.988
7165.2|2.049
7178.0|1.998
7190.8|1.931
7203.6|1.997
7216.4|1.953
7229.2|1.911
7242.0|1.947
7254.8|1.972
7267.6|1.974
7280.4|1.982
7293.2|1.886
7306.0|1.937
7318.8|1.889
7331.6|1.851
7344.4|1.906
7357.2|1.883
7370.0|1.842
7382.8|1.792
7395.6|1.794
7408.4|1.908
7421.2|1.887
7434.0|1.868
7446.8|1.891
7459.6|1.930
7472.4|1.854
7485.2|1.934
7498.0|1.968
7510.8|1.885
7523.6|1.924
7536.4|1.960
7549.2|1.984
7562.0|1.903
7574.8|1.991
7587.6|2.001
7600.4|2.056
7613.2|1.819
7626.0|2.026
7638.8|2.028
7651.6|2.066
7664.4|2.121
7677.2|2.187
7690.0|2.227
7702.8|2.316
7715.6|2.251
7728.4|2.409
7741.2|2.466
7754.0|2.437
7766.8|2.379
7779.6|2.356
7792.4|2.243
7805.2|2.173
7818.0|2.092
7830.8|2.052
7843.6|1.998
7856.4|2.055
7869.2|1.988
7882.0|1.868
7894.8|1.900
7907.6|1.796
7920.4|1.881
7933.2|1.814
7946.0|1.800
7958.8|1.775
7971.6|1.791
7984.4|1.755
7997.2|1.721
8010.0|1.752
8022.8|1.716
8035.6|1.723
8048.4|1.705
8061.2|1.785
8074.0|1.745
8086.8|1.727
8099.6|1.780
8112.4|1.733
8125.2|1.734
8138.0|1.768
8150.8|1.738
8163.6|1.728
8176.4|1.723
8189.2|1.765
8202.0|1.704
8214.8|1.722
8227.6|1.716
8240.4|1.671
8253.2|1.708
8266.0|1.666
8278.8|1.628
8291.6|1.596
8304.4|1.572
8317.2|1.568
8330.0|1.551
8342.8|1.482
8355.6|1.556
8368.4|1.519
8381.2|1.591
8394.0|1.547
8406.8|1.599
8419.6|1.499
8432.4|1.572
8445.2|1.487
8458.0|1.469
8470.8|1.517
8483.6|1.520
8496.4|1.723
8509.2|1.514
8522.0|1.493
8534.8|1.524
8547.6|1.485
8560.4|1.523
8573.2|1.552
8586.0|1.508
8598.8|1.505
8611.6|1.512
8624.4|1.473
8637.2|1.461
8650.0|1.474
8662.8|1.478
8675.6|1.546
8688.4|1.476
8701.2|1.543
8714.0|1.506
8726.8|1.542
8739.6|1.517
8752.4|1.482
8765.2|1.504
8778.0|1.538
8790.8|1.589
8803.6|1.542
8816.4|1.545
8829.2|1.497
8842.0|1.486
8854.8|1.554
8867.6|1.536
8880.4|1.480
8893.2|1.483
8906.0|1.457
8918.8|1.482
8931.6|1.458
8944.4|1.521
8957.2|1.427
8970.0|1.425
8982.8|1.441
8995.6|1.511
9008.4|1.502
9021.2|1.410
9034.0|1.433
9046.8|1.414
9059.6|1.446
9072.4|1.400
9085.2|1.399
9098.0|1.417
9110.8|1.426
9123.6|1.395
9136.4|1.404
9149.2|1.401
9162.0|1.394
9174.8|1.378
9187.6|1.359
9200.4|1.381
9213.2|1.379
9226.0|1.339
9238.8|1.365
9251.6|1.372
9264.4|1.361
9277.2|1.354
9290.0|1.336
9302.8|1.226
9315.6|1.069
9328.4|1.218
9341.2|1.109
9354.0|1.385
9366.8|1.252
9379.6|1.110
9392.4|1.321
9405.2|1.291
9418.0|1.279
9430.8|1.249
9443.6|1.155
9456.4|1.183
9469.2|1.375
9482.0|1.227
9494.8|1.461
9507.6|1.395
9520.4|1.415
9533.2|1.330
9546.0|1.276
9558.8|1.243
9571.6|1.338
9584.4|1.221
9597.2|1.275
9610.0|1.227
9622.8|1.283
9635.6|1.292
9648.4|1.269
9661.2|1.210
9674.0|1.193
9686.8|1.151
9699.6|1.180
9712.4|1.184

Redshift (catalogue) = 1.766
